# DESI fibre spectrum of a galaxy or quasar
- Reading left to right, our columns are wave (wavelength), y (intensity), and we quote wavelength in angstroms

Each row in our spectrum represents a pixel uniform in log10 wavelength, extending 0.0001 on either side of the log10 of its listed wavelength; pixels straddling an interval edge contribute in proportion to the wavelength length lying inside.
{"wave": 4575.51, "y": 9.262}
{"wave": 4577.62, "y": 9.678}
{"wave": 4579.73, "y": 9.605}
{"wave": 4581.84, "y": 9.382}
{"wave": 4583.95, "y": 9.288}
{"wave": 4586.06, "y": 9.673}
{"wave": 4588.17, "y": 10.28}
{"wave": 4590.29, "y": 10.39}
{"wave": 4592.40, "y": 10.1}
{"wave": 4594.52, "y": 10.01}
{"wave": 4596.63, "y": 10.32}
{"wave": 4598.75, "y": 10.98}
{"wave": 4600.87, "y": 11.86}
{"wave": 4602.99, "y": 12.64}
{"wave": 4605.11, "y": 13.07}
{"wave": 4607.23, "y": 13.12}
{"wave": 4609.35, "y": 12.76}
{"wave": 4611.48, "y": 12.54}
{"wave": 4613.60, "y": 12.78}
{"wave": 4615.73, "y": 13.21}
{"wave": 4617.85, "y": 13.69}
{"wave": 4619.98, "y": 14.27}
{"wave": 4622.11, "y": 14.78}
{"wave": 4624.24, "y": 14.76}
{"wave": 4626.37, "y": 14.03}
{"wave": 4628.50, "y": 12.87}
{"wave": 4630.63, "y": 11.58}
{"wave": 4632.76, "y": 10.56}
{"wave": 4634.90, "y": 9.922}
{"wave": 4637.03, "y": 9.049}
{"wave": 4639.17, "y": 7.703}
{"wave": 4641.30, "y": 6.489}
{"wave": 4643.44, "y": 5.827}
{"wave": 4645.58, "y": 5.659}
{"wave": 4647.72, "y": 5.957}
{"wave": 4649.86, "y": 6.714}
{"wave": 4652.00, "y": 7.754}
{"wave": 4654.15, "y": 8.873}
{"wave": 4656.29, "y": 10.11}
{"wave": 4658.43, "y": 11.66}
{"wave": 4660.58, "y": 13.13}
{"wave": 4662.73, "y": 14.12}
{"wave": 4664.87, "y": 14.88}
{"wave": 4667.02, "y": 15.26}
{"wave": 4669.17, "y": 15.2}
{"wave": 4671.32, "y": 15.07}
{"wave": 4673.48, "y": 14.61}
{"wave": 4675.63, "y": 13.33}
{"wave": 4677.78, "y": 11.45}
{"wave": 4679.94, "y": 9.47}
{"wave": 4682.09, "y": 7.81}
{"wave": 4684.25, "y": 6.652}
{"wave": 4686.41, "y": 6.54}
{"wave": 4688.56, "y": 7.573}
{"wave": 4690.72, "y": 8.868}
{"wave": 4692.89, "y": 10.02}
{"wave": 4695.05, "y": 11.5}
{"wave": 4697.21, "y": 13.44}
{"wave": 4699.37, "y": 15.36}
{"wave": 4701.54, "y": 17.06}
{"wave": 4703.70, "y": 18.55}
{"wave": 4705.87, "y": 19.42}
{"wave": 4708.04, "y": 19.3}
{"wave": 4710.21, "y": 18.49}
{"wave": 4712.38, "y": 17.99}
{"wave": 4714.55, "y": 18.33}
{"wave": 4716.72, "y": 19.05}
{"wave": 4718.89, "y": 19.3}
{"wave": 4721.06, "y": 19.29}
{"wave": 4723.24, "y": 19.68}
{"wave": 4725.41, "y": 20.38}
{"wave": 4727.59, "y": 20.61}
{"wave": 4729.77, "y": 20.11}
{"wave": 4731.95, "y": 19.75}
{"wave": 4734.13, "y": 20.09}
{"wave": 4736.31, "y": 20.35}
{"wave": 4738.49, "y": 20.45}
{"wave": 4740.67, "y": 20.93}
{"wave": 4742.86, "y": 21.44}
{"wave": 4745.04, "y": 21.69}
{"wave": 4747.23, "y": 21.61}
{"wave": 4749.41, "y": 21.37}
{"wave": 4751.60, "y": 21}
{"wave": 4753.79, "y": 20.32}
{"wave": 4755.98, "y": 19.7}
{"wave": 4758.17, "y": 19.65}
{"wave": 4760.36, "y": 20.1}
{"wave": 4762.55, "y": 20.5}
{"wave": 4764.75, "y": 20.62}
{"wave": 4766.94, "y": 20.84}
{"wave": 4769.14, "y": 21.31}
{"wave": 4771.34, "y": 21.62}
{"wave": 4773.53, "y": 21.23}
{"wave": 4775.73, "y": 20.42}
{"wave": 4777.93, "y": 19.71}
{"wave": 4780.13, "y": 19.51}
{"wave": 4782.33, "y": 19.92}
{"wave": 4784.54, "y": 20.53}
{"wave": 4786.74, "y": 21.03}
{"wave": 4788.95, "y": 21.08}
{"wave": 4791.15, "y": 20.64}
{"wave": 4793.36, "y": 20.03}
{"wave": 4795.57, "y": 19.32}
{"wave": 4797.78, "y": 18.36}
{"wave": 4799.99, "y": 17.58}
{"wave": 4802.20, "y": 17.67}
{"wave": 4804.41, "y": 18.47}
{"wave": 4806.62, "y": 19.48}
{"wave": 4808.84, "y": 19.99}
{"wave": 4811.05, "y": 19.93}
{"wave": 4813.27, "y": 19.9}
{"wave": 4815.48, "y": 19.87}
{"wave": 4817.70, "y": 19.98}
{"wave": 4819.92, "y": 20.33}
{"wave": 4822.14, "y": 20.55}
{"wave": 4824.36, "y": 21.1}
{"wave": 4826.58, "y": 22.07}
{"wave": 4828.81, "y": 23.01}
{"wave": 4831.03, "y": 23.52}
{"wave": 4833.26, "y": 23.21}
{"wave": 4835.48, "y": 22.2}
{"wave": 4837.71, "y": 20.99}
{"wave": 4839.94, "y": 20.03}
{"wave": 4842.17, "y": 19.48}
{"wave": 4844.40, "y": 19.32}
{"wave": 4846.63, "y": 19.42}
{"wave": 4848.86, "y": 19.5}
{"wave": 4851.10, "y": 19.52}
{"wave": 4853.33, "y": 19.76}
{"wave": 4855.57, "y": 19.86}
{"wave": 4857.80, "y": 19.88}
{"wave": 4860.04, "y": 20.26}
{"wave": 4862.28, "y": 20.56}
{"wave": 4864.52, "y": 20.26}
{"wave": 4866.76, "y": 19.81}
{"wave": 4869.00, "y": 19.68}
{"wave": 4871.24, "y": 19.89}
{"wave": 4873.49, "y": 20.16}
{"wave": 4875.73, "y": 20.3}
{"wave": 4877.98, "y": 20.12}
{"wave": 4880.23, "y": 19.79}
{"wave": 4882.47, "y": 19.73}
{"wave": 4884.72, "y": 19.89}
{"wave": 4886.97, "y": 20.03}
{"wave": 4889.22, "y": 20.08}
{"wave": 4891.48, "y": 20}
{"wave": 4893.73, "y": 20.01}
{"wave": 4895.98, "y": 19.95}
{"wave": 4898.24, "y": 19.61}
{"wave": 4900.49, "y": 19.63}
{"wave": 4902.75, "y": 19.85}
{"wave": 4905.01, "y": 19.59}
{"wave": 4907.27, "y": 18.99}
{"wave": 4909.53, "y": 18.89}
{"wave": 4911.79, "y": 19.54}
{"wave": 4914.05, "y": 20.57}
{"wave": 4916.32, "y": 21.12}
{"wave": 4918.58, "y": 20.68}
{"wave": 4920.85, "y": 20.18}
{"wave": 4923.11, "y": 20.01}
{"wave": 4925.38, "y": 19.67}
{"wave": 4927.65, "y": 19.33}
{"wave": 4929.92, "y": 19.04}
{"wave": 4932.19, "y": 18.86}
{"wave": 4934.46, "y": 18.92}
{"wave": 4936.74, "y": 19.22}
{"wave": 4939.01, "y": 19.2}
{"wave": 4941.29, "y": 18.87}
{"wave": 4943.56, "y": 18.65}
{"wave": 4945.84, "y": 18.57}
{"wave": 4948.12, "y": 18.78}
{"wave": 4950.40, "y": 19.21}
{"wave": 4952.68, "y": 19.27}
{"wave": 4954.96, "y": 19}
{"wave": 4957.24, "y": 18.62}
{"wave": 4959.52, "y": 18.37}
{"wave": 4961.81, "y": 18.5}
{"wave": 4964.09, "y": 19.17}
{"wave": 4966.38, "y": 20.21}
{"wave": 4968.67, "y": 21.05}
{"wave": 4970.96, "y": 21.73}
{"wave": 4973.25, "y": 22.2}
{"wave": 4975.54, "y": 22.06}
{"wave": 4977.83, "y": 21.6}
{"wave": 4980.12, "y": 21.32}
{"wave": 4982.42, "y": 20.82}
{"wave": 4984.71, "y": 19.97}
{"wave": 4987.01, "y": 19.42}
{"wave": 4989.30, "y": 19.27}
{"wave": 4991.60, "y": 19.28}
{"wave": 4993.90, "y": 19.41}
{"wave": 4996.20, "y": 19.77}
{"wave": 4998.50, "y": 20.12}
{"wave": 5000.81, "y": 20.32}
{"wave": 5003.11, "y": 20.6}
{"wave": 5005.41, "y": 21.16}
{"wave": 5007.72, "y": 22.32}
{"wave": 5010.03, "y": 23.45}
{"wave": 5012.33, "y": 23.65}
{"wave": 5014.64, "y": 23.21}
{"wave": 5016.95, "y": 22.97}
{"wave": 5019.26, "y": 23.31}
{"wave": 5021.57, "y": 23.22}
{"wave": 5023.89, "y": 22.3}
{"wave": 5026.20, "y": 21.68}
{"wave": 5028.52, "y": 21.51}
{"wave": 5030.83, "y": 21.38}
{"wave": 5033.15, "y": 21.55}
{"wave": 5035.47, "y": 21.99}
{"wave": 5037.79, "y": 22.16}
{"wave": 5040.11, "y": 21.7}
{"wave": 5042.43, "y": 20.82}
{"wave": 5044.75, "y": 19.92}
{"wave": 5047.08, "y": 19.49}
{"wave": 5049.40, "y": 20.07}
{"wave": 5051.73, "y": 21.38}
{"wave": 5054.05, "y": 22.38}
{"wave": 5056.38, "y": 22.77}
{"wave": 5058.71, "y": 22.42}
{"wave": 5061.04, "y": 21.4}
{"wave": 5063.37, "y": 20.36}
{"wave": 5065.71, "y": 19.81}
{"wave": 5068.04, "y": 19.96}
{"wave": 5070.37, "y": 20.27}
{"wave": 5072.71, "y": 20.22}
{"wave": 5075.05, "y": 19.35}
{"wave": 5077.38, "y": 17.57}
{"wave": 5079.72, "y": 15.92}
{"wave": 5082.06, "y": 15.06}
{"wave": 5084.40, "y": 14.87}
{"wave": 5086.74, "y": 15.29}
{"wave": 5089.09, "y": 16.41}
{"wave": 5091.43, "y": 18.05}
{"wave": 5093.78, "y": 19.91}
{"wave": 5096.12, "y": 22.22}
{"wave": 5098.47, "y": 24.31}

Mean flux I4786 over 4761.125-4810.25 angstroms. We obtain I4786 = 20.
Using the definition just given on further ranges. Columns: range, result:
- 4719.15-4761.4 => 20.4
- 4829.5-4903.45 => 20.2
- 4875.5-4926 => 19.9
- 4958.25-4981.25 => 20.6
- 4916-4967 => 19.2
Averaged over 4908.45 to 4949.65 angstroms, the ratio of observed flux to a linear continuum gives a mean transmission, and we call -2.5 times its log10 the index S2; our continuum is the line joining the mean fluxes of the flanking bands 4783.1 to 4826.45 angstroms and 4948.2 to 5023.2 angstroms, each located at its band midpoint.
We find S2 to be 0.06 mag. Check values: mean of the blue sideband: 19.8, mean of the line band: 19.4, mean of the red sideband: 20.8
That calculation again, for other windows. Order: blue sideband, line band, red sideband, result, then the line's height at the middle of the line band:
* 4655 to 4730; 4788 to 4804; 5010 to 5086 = -0.17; 16.4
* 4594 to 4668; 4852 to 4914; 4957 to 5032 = -0.11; 18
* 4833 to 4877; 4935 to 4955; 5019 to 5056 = 0.10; 20.8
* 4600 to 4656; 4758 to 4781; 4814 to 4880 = -0.20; 17.1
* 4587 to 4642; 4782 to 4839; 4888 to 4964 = -0.23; 16.6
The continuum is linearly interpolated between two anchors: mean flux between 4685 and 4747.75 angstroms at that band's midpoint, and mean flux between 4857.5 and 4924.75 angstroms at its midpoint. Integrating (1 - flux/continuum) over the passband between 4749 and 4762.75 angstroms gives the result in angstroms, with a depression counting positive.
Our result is -1.8 angstroms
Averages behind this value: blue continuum 17.4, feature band 20.3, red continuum 20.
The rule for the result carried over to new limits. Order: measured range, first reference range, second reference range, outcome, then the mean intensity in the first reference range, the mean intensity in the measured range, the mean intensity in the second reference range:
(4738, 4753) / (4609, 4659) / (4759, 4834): -3.42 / 10.5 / 21.2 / 20.4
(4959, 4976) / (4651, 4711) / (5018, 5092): -1.85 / 12.7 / 20.4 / 20.2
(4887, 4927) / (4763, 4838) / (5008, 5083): 1.60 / 20.5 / 19.9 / 21.1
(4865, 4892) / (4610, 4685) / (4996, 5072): -4.04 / 11.2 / 20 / 21.5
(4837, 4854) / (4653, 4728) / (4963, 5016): -1.88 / 14.3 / 19.7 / 21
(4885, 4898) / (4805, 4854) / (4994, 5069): 0.55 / 20.6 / 20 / 21.5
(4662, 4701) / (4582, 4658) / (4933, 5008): 1.47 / 10.7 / 11.8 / 19.9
